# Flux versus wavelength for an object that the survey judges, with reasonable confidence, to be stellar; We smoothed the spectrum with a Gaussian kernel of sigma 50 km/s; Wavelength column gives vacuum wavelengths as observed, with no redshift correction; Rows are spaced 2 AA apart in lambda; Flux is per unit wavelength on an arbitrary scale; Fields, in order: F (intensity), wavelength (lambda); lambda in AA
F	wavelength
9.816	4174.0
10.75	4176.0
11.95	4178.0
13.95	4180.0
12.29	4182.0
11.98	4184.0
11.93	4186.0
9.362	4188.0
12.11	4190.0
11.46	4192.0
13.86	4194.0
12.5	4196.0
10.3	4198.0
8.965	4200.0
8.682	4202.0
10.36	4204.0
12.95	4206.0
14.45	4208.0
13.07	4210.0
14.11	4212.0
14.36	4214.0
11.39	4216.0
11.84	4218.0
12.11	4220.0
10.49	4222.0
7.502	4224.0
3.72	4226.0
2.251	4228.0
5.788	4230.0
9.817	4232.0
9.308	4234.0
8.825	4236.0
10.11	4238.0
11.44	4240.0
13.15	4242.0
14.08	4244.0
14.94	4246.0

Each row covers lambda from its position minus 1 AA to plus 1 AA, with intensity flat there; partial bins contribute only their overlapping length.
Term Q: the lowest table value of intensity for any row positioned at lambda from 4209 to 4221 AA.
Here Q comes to 11.39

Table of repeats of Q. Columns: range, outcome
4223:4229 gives 2.251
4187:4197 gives 9.362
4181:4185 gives 11.98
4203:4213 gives 10.36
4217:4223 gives 10.49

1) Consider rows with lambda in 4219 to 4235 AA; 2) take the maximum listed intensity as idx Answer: 12.11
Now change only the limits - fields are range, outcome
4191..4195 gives 13.86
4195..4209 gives 14.45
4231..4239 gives 10.11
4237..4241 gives 11.44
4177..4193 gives 13.95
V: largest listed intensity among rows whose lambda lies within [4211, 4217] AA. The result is 14.36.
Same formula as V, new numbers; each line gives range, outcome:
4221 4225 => 10.49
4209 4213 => 14.11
